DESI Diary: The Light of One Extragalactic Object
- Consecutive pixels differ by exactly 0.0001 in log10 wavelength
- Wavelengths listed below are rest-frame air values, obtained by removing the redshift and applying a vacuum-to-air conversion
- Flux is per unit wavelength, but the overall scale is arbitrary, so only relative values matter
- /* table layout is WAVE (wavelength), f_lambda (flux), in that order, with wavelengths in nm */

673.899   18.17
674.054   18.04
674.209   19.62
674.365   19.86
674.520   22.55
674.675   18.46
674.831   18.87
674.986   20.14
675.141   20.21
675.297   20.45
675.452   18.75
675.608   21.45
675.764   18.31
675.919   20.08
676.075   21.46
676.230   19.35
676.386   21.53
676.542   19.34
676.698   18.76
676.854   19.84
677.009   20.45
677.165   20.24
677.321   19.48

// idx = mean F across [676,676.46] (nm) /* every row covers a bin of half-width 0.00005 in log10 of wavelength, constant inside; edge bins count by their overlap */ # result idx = 20.8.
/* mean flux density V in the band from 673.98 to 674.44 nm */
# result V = 19.2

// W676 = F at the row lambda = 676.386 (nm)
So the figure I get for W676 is 21.53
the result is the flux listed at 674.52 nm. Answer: 22.55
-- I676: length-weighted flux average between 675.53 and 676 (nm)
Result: 19.9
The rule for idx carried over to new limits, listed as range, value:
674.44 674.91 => 20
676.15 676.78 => 19.7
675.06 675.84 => 19.8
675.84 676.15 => 20.8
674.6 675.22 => 19.4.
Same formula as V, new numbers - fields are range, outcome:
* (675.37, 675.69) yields 20.1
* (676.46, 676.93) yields 19.3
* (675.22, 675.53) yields 19.6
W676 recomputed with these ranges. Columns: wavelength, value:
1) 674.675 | 18.46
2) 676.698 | 18.76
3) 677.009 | 20.45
